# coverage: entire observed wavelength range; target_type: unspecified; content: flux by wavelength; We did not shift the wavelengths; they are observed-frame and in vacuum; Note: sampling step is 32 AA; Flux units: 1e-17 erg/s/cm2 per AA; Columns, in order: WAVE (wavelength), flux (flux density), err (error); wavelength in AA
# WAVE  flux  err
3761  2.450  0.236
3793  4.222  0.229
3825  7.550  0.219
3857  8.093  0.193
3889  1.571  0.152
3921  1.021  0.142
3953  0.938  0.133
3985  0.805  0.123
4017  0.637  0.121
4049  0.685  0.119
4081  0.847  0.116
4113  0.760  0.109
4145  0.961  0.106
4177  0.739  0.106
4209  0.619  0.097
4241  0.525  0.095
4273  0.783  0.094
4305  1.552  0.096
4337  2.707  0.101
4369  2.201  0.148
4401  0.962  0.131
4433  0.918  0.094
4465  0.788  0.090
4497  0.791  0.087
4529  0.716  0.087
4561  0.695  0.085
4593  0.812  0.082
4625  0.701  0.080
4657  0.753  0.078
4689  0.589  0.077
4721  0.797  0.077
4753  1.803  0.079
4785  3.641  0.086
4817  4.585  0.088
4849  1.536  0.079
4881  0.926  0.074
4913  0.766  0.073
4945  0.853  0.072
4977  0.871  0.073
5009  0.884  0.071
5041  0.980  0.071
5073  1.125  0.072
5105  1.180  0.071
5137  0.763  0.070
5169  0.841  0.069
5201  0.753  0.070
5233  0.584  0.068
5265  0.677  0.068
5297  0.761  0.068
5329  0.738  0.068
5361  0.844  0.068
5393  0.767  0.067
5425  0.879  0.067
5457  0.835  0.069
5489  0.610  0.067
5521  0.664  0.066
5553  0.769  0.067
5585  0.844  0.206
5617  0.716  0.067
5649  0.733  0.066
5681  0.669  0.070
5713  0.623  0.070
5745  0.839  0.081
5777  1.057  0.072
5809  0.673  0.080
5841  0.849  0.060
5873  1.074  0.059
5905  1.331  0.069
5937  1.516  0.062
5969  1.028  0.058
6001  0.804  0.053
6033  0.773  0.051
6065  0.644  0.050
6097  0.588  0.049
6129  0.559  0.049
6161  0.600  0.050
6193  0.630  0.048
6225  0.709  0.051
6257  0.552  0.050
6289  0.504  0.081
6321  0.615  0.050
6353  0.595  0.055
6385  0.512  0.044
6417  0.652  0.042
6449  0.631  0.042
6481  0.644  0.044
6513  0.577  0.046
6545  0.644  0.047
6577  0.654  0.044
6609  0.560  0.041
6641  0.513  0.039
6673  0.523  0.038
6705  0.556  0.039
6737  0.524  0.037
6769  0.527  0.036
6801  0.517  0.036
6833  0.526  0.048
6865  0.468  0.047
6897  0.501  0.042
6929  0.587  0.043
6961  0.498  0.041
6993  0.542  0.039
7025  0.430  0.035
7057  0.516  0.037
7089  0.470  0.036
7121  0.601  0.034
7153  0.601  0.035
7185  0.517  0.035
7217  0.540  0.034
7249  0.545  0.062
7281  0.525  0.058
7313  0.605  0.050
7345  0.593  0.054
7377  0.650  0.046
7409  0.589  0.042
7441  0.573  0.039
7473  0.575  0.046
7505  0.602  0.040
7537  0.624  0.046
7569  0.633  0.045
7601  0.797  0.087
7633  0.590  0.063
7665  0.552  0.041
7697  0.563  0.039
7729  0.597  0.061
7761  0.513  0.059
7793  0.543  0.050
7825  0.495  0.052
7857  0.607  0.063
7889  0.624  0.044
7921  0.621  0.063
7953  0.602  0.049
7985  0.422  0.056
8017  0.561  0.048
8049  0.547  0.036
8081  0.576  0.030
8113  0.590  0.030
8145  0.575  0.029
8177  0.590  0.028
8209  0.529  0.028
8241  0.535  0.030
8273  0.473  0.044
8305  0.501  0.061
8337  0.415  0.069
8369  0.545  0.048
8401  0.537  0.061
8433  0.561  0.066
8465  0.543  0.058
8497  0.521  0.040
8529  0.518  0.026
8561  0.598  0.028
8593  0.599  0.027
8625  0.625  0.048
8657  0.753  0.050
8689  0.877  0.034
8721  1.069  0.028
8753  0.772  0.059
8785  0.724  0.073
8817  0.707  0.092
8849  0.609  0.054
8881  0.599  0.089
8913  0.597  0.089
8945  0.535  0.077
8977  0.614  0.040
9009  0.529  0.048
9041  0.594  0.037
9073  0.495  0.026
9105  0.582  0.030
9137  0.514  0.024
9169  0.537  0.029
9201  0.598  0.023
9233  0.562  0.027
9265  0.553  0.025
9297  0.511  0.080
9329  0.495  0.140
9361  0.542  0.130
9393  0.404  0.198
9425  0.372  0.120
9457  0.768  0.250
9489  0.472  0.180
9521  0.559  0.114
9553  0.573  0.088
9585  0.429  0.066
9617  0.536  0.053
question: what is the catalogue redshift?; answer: 2.11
